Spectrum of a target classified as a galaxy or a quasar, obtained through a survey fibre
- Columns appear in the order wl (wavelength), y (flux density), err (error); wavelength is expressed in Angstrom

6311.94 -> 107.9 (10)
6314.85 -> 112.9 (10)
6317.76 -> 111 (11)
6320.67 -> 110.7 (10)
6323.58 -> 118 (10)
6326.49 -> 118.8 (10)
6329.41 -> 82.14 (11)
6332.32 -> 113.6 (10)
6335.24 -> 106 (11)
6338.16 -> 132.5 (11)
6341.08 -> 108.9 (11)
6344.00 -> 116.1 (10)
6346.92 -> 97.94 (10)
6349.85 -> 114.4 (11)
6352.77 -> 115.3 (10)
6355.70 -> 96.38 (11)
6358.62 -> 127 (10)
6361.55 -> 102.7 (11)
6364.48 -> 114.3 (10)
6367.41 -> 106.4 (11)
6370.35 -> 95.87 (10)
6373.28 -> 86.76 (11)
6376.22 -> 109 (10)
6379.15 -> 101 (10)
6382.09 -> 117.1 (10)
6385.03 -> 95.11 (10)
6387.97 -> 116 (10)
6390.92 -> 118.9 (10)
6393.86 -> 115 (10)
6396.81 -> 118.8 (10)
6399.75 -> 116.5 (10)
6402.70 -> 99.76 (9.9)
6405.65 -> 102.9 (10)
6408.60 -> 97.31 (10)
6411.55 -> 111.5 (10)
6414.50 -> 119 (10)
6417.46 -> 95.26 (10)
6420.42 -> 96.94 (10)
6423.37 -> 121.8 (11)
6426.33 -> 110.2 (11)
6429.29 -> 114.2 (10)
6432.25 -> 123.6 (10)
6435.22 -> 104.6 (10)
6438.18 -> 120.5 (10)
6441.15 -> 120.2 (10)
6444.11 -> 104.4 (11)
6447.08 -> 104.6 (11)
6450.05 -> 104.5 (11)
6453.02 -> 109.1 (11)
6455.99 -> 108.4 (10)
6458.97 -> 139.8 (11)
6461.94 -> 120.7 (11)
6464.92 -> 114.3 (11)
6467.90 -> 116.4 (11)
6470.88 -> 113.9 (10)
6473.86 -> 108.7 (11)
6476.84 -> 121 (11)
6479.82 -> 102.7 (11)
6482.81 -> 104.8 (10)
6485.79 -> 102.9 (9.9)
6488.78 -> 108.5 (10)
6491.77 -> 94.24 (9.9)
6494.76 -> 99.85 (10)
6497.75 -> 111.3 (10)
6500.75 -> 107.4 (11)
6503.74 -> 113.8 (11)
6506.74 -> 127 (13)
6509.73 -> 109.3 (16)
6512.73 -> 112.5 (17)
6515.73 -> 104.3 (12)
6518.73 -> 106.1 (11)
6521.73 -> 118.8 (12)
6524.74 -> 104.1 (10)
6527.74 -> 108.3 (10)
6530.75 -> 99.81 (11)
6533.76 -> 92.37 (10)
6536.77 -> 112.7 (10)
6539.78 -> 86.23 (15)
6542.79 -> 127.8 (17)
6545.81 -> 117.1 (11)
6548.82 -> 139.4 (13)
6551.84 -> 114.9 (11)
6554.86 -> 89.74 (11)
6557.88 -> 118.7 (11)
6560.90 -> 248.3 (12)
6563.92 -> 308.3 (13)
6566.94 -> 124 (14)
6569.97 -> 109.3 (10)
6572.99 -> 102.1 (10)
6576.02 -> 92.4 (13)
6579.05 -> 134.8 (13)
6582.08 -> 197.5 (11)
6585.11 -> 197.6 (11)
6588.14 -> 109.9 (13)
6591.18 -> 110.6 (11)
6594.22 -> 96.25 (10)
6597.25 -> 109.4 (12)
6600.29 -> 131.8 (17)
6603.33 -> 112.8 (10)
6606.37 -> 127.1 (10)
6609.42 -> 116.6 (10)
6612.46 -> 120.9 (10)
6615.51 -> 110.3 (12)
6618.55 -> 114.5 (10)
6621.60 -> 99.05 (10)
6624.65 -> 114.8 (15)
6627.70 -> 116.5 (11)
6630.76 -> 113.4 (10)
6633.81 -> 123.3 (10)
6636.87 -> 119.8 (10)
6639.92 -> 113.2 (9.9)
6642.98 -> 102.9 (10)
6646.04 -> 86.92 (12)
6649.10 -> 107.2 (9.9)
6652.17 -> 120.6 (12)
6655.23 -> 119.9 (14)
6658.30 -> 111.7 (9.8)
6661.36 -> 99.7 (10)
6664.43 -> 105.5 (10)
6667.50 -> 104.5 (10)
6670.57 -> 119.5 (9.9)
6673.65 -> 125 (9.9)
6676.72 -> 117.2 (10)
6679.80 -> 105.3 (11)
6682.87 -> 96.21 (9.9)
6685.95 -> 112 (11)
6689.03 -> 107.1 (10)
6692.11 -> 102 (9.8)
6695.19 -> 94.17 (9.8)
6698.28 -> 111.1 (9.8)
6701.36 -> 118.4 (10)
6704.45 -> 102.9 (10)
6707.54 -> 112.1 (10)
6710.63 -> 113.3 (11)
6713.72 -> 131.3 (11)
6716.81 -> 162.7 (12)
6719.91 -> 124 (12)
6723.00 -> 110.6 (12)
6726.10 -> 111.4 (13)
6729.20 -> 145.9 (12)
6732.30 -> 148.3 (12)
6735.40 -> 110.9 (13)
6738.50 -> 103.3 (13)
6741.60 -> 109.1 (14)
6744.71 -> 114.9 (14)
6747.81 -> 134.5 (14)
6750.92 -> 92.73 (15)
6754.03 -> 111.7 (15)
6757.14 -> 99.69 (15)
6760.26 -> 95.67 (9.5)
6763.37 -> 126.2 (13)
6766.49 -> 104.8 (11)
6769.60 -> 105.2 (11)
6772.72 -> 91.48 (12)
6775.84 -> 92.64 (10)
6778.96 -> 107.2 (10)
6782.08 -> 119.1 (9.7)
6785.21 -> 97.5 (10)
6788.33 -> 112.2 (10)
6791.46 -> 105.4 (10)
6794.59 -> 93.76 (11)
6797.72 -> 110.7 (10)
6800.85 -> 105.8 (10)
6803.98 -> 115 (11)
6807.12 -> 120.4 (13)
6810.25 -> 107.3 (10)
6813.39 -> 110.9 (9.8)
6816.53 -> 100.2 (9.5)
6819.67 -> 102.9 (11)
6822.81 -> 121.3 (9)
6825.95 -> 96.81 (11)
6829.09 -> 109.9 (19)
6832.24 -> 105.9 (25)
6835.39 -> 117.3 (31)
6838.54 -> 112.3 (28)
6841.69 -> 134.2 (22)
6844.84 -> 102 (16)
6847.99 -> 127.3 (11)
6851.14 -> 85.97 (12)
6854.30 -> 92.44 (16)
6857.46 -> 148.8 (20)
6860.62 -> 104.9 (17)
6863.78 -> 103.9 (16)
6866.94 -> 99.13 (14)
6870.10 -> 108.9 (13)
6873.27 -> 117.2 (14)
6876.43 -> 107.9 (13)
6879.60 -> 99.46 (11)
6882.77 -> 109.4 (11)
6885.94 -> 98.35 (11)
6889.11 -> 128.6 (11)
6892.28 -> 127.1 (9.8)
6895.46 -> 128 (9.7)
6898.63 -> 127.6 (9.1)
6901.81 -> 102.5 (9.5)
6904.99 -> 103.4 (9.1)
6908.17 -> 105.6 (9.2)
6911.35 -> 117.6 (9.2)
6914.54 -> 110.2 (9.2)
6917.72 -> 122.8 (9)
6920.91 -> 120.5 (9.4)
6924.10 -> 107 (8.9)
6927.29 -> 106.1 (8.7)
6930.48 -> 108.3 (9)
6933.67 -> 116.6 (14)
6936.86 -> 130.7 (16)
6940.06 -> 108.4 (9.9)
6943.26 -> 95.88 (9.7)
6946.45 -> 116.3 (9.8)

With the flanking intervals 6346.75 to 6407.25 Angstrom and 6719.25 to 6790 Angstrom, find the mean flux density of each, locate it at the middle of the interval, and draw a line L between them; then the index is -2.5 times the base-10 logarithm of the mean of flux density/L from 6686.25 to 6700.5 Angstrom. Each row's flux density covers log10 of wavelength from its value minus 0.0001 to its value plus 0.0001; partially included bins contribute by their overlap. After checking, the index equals 0.06 mag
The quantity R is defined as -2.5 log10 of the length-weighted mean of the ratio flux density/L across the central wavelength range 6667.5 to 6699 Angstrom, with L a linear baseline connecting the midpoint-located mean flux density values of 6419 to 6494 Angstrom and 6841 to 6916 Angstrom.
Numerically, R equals 0.03 mag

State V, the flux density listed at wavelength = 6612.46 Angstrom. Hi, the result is 120.9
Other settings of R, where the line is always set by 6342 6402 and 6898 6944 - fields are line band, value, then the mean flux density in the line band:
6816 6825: 0.03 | 108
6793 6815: 0.02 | 109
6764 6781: 0.09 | 102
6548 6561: -0.19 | 131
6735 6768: 0.02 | 109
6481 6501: 0.06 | 104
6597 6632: -0.05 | 116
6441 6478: -0.04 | 114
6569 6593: -0.20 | 132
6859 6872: 0.07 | 105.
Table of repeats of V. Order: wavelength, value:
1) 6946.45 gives 116.3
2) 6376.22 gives 109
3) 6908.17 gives 105.6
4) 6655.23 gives 119.9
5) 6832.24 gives 105.9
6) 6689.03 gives 107.1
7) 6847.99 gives 127.3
